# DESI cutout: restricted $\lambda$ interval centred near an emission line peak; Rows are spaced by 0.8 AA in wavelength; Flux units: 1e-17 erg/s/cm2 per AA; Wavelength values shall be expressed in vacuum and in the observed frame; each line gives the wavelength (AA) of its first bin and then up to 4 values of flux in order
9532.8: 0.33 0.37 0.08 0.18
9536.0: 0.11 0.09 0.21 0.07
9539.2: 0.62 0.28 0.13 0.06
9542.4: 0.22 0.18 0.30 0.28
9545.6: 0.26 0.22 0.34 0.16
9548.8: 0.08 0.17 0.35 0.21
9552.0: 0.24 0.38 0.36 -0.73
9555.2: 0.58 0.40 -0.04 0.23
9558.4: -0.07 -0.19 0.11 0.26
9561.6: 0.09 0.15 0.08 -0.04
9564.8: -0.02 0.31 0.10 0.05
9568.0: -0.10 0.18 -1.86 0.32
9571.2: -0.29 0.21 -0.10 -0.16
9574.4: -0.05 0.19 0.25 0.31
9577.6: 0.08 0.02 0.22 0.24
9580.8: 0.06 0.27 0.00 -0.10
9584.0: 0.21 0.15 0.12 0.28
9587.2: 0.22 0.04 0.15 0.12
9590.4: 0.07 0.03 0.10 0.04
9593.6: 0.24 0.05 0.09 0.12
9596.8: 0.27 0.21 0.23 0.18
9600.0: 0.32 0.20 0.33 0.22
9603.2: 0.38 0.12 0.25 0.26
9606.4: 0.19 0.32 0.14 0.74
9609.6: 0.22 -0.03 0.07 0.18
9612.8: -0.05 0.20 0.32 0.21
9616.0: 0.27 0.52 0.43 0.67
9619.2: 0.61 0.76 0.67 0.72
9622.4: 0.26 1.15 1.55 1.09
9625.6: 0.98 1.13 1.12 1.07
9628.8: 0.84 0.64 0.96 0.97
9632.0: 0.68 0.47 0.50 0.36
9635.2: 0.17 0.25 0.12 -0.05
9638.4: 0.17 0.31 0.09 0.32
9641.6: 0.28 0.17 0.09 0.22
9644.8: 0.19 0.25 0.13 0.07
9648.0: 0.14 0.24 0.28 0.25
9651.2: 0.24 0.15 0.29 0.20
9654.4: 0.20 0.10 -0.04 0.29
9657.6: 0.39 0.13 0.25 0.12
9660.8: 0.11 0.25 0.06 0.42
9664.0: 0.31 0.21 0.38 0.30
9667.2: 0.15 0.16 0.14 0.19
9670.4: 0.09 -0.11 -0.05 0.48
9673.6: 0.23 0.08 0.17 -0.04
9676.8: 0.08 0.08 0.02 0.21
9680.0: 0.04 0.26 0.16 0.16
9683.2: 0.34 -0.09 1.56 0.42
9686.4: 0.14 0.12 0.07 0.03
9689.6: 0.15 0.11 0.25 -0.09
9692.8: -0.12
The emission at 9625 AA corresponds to [O II] 3727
